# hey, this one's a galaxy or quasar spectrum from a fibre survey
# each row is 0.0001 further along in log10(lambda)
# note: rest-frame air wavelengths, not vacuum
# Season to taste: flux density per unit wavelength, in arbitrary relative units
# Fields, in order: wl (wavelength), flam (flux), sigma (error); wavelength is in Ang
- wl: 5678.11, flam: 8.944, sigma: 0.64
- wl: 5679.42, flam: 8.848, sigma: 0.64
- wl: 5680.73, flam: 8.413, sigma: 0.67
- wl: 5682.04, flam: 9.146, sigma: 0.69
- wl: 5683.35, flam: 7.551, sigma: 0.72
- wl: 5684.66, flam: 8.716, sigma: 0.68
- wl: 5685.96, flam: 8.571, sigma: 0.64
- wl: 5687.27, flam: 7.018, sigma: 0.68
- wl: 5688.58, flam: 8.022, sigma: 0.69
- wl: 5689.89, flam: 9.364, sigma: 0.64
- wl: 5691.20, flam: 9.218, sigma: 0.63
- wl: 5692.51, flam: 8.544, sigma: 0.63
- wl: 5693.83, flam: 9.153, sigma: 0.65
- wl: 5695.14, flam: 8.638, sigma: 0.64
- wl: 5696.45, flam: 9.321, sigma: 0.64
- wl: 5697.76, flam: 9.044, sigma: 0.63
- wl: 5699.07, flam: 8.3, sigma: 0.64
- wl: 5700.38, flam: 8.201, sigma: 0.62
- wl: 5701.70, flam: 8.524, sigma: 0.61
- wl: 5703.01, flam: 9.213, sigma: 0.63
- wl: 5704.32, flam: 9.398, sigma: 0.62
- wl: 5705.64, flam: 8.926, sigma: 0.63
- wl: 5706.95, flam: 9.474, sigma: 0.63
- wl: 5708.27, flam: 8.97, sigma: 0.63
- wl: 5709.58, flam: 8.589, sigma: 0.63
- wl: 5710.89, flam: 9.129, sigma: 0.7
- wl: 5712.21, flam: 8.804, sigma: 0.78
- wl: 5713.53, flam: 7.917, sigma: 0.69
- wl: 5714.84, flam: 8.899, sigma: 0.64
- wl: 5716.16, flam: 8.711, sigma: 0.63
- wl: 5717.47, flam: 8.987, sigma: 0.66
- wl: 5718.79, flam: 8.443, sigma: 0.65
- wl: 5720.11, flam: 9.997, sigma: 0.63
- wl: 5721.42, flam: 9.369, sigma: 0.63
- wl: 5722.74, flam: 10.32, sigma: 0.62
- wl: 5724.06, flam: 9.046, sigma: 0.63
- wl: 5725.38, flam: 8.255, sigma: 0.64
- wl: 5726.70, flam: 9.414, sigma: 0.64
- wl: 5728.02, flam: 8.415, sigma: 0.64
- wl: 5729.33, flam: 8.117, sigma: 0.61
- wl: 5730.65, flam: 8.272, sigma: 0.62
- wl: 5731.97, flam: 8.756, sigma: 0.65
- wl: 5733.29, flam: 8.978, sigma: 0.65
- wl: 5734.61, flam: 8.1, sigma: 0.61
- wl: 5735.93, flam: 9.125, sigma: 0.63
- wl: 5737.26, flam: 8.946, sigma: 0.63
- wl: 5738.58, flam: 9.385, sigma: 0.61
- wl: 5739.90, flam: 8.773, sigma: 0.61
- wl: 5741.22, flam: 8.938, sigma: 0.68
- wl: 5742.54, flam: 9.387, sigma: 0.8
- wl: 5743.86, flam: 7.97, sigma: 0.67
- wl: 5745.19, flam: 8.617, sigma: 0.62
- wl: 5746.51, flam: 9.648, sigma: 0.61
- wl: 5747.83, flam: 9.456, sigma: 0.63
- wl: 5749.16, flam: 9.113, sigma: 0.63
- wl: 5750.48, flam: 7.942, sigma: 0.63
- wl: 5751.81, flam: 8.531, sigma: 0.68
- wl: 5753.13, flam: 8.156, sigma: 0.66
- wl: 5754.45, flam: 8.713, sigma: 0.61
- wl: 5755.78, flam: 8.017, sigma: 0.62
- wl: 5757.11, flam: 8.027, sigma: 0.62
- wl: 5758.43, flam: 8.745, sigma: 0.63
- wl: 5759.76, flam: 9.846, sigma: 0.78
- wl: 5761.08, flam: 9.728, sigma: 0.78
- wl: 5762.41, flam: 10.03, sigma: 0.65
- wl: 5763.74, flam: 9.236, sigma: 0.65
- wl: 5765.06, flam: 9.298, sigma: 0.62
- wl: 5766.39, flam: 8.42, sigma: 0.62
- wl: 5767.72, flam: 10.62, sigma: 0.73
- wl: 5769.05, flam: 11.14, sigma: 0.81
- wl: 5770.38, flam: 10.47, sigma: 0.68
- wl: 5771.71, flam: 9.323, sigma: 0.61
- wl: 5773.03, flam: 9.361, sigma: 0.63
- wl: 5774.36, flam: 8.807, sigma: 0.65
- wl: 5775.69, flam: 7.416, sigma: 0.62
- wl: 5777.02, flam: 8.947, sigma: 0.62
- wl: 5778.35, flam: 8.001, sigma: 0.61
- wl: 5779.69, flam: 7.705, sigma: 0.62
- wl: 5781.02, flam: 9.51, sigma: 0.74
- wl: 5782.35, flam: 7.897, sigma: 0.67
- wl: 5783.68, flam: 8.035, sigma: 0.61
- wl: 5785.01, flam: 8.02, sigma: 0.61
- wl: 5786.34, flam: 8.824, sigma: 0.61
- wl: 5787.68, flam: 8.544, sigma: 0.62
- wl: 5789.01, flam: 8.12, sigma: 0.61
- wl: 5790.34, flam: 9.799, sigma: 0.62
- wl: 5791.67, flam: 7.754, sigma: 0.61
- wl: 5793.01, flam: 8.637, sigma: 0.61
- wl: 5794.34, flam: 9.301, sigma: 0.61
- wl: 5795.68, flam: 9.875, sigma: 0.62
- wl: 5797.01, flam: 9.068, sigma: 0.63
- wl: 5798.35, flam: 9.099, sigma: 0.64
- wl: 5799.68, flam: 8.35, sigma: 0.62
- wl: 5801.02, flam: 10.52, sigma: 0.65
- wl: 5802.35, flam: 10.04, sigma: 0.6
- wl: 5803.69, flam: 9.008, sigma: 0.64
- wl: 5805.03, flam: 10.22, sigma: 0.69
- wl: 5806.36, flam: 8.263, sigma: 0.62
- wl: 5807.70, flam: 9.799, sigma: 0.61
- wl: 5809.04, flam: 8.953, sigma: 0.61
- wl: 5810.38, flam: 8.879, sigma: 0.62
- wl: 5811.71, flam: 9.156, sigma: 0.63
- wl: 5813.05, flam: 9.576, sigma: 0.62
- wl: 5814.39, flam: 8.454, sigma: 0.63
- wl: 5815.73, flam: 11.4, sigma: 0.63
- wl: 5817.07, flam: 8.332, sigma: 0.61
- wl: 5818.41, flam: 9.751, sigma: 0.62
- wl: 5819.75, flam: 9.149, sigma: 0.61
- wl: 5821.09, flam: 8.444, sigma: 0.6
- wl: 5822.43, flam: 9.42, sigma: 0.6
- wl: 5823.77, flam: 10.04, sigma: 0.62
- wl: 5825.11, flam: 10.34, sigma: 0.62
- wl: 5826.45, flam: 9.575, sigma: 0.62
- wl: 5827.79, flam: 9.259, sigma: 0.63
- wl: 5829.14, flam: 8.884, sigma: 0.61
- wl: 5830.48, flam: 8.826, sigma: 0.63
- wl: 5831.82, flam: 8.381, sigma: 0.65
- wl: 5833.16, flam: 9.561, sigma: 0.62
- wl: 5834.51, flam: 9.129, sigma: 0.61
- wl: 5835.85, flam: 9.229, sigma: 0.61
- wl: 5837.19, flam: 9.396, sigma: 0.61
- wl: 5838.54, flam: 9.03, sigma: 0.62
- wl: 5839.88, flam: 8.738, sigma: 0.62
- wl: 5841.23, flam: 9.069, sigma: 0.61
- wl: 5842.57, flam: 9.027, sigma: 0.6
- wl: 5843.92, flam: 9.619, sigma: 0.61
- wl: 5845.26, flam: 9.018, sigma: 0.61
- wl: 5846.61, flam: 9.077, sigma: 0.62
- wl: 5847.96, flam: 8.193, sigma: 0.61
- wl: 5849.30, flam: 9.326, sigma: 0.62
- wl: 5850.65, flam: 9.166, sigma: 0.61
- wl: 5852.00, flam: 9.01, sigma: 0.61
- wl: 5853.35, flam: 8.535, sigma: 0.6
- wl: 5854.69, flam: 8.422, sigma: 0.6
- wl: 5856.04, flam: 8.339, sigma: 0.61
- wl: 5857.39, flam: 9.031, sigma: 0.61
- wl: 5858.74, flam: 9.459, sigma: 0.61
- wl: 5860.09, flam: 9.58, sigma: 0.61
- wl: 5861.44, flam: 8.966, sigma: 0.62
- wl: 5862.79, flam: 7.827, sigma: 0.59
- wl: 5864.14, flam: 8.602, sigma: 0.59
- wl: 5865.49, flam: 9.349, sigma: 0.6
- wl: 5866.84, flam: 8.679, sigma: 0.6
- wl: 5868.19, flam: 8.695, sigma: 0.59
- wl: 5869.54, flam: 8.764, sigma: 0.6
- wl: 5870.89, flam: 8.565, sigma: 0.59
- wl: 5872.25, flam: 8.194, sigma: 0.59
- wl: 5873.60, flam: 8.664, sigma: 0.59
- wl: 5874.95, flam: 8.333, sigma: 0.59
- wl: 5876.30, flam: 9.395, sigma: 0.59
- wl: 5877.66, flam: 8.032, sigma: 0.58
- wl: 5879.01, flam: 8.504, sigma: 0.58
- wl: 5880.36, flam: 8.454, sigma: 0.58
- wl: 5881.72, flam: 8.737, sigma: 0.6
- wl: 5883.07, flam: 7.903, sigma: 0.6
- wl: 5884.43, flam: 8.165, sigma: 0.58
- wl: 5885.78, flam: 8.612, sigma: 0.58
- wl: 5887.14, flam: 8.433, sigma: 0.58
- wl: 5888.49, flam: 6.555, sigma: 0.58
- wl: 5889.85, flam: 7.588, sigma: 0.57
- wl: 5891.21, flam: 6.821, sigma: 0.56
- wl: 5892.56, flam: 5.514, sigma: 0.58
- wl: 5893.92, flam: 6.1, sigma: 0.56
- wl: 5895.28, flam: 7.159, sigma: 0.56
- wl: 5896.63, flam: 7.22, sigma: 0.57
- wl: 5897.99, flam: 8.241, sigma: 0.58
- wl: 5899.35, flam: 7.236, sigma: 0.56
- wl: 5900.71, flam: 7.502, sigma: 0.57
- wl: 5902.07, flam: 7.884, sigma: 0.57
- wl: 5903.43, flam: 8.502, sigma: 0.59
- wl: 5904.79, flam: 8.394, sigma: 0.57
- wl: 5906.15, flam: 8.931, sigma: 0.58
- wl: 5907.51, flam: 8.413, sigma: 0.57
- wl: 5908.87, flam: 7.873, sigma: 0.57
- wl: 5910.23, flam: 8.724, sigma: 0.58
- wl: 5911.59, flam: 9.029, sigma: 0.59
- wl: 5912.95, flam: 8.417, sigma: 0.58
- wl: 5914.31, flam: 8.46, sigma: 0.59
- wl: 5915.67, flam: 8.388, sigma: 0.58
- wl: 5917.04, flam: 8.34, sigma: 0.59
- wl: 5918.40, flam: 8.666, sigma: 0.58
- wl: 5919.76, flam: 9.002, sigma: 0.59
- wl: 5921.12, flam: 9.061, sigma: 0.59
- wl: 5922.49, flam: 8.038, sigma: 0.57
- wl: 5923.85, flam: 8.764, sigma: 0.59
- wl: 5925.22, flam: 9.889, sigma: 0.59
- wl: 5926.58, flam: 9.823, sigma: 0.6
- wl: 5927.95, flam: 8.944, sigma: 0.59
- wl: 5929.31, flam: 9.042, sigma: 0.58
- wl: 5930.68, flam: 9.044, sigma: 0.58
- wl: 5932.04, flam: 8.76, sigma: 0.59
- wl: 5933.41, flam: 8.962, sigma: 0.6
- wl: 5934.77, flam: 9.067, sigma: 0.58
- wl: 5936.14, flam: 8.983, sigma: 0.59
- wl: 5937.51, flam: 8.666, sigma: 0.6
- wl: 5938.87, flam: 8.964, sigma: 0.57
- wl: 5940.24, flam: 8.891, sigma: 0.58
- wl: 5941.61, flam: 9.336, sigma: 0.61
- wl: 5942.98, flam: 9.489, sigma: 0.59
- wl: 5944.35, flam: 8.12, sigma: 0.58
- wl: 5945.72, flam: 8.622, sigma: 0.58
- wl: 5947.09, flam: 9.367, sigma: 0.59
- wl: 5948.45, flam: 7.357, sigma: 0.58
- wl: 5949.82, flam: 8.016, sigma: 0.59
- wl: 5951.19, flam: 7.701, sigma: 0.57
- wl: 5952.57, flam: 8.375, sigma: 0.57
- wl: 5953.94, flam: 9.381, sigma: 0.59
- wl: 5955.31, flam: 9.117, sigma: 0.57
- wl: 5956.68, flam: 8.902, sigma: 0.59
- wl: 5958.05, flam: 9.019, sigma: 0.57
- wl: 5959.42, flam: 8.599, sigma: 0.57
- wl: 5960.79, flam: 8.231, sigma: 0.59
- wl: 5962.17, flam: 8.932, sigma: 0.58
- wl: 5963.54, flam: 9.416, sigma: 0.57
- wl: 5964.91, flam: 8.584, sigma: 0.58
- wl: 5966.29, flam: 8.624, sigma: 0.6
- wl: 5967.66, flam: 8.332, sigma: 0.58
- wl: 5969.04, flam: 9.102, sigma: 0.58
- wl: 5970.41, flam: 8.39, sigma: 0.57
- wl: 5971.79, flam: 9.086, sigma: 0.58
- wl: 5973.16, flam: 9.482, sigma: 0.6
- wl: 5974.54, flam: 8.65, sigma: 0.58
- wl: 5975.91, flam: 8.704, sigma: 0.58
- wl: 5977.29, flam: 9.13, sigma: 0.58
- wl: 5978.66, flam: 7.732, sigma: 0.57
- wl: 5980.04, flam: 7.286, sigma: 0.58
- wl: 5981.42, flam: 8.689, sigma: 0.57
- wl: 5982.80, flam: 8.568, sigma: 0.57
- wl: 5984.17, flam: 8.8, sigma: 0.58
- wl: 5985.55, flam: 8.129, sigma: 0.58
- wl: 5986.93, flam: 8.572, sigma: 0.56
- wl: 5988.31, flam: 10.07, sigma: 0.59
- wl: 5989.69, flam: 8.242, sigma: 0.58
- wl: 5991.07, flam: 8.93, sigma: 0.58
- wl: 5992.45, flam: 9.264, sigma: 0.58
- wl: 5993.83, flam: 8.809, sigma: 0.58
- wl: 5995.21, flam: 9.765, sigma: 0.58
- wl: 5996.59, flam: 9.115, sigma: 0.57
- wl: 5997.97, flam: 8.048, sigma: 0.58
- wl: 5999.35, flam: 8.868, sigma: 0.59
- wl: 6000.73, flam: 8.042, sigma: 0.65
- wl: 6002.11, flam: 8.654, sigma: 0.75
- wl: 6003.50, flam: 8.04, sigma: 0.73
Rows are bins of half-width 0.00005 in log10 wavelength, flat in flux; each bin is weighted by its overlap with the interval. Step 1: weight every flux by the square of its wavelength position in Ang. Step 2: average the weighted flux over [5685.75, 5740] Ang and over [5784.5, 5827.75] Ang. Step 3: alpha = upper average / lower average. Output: 1.08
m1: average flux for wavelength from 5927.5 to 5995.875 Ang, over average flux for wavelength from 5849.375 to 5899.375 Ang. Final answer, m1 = 1.06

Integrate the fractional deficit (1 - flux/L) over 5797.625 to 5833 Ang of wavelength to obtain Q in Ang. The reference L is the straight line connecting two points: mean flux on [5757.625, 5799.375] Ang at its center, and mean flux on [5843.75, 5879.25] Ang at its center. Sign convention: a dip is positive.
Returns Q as -1.6 Ang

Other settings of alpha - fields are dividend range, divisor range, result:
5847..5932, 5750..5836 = 0.96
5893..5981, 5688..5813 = 1.02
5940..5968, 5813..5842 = 0.98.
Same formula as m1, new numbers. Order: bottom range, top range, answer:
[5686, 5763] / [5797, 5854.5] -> 1.04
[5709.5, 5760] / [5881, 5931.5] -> 0.93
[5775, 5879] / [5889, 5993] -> 0.95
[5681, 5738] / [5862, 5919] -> 0.93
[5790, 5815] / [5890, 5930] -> 0.89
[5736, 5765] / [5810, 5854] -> 1.03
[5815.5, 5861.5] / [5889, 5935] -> 0.91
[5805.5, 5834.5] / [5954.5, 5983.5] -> 0.94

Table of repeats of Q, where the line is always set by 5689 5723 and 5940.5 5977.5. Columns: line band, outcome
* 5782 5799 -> 0.3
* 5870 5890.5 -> 1.2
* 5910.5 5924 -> 0.2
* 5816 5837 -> -1.0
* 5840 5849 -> -0.2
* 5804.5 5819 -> -0.8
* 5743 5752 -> 0.1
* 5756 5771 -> -1.1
